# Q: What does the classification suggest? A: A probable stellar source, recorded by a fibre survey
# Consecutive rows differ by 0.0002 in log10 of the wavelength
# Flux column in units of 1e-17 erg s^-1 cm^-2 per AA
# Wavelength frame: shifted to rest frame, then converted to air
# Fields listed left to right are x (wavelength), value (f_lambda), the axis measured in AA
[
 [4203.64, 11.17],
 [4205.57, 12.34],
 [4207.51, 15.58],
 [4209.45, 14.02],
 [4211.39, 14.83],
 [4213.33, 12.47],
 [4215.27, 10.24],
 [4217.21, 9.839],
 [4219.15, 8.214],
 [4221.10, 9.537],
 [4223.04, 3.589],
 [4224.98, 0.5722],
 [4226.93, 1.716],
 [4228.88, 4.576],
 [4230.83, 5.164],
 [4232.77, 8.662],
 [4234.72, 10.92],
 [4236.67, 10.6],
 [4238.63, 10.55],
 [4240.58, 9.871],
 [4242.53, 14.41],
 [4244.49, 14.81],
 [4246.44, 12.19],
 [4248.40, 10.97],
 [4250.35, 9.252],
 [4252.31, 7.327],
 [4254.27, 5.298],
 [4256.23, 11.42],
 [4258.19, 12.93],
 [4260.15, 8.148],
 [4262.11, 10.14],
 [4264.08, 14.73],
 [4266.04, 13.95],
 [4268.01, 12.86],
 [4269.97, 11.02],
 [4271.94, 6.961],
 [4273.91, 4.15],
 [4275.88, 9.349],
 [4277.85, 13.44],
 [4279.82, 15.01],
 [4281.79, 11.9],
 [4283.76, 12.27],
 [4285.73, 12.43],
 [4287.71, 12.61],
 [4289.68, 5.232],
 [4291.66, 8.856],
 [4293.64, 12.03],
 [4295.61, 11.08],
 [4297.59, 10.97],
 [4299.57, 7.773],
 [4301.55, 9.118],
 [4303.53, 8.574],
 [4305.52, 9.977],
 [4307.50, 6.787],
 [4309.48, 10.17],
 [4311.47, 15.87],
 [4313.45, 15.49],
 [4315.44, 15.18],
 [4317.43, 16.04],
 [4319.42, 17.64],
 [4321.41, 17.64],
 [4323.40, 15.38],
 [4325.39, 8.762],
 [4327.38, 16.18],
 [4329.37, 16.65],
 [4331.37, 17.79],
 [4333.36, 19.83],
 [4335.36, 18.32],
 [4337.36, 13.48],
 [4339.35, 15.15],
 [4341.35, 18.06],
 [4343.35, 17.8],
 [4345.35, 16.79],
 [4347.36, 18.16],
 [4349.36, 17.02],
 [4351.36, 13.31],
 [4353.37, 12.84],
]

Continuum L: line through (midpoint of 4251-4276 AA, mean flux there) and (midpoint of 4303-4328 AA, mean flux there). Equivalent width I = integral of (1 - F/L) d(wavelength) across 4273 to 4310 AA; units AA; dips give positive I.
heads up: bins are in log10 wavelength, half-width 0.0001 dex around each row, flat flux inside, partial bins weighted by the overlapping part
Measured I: 5.0 AA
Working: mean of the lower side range 9.87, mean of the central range 10.1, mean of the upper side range 13.4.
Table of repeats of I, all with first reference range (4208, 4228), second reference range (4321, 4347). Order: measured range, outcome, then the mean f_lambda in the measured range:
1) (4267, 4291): 4.0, 10.6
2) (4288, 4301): 4.0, 9.5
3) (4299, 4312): 4.4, 9.6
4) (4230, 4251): -1.2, 10.7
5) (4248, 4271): 1.6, 10.7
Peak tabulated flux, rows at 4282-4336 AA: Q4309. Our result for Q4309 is 19.83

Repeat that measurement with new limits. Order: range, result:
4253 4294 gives 15.01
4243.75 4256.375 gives 14.81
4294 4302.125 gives 11.08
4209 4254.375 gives 14.83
